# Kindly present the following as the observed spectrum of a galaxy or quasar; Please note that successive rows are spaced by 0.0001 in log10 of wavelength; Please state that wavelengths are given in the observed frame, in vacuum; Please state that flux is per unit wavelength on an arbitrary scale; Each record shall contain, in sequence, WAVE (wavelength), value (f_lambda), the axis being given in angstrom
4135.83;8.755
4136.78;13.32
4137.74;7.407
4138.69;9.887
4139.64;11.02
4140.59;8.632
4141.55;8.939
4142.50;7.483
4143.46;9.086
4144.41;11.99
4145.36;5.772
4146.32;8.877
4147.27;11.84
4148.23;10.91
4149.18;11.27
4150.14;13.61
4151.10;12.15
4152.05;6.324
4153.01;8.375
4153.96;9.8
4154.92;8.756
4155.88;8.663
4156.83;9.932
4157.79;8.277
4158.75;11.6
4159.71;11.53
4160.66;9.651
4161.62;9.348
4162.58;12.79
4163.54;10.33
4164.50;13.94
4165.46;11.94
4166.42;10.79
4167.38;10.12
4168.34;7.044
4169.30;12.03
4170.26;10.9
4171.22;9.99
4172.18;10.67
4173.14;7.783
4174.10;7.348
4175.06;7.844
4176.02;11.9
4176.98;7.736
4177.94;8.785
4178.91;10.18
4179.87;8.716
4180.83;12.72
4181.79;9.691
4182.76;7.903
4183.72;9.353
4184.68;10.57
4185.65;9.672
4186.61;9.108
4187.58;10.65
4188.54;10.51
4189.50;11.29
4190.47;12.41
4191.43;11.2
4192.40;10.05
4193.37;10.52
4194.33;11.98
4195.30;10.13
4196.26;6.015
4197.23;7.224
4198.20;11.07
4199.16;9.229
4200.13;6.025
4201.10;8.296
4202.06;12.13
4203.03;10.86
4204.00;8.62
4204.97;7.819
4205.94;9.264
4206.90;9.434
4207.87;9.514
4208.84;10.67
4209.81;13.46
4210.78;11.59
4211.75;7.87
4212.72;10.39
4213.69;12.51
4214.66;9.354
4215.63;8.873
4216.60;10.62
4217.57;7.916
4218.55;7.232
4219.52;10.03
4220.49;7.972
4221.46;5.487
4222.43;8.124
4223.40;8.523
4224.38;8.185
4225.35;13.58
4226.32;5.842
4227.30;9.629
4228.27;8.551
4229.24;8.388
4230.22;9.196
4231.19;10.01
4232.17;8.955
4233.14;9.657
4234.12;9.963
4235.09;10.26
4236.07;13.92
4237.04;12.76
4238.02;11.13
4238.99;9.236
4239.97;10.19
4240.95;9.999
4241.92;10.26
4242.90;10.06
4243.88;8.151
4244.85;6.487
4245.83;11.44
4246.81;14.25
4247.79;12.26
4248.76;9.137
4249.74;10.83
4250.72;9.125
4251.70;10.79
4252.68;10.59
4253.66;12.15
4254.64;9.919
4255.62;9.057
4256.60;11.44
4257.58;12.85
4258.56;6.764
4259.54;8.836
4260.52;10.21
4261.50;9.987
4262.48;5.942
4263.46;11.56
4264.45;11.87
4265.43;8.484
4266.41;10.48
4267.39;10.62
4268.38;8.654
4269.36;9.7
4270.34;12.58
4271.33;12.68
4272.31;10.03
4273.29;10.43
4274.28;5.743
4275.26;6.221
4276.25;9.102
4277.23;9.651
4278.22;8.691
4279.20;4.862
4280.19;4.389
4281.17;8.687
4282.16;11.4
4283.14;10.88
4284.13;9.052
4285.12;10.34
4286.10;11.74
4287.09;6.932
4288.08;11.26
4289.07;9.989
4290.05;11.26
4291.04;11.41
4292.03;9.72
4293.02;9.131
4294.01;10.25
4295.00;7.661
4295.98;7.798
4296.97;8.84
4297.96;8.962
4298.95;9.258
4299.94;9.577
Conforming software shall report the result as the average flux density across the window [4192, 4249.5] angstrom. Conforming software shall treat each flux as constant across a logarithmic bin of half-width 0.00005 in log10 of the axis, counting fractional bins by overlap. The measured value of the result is 9.67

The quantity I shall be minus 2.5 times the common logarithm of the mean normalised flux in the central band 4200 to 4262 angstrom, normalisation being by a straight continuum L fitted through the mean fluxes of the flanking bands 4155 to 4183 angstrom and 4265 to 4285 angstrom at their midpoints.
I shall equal -0.04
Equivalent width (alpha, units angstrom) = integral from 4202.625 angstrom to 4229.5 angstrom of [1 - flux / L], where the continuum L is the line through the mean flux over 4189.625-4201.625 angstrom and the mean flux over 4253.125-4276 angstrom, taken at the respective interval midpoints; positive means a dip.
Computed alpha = 1.0 angstrom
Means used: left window 9.57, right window 9.83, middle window 9.3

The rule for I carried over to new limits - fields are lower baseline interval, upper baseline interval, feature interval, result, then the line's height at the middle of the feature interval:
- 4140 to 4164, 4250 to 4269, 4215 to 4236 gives 0.11 mag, 9.93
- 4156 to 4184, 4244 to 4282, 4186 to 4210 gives 0.01 mag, 9.9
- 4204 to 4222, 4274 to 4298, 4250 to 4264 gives -0.09 mag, 9.16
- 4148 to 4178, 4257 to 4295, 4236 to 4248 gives -0.10 mag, 9.69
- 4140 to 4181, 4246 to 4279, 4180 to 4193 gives -0.05 mag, 9.92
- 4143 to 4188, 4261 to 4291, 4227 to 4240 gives -0.05 mag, 9.66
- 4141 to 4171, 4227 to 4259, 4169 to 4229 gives 0.07 mag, 10.2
